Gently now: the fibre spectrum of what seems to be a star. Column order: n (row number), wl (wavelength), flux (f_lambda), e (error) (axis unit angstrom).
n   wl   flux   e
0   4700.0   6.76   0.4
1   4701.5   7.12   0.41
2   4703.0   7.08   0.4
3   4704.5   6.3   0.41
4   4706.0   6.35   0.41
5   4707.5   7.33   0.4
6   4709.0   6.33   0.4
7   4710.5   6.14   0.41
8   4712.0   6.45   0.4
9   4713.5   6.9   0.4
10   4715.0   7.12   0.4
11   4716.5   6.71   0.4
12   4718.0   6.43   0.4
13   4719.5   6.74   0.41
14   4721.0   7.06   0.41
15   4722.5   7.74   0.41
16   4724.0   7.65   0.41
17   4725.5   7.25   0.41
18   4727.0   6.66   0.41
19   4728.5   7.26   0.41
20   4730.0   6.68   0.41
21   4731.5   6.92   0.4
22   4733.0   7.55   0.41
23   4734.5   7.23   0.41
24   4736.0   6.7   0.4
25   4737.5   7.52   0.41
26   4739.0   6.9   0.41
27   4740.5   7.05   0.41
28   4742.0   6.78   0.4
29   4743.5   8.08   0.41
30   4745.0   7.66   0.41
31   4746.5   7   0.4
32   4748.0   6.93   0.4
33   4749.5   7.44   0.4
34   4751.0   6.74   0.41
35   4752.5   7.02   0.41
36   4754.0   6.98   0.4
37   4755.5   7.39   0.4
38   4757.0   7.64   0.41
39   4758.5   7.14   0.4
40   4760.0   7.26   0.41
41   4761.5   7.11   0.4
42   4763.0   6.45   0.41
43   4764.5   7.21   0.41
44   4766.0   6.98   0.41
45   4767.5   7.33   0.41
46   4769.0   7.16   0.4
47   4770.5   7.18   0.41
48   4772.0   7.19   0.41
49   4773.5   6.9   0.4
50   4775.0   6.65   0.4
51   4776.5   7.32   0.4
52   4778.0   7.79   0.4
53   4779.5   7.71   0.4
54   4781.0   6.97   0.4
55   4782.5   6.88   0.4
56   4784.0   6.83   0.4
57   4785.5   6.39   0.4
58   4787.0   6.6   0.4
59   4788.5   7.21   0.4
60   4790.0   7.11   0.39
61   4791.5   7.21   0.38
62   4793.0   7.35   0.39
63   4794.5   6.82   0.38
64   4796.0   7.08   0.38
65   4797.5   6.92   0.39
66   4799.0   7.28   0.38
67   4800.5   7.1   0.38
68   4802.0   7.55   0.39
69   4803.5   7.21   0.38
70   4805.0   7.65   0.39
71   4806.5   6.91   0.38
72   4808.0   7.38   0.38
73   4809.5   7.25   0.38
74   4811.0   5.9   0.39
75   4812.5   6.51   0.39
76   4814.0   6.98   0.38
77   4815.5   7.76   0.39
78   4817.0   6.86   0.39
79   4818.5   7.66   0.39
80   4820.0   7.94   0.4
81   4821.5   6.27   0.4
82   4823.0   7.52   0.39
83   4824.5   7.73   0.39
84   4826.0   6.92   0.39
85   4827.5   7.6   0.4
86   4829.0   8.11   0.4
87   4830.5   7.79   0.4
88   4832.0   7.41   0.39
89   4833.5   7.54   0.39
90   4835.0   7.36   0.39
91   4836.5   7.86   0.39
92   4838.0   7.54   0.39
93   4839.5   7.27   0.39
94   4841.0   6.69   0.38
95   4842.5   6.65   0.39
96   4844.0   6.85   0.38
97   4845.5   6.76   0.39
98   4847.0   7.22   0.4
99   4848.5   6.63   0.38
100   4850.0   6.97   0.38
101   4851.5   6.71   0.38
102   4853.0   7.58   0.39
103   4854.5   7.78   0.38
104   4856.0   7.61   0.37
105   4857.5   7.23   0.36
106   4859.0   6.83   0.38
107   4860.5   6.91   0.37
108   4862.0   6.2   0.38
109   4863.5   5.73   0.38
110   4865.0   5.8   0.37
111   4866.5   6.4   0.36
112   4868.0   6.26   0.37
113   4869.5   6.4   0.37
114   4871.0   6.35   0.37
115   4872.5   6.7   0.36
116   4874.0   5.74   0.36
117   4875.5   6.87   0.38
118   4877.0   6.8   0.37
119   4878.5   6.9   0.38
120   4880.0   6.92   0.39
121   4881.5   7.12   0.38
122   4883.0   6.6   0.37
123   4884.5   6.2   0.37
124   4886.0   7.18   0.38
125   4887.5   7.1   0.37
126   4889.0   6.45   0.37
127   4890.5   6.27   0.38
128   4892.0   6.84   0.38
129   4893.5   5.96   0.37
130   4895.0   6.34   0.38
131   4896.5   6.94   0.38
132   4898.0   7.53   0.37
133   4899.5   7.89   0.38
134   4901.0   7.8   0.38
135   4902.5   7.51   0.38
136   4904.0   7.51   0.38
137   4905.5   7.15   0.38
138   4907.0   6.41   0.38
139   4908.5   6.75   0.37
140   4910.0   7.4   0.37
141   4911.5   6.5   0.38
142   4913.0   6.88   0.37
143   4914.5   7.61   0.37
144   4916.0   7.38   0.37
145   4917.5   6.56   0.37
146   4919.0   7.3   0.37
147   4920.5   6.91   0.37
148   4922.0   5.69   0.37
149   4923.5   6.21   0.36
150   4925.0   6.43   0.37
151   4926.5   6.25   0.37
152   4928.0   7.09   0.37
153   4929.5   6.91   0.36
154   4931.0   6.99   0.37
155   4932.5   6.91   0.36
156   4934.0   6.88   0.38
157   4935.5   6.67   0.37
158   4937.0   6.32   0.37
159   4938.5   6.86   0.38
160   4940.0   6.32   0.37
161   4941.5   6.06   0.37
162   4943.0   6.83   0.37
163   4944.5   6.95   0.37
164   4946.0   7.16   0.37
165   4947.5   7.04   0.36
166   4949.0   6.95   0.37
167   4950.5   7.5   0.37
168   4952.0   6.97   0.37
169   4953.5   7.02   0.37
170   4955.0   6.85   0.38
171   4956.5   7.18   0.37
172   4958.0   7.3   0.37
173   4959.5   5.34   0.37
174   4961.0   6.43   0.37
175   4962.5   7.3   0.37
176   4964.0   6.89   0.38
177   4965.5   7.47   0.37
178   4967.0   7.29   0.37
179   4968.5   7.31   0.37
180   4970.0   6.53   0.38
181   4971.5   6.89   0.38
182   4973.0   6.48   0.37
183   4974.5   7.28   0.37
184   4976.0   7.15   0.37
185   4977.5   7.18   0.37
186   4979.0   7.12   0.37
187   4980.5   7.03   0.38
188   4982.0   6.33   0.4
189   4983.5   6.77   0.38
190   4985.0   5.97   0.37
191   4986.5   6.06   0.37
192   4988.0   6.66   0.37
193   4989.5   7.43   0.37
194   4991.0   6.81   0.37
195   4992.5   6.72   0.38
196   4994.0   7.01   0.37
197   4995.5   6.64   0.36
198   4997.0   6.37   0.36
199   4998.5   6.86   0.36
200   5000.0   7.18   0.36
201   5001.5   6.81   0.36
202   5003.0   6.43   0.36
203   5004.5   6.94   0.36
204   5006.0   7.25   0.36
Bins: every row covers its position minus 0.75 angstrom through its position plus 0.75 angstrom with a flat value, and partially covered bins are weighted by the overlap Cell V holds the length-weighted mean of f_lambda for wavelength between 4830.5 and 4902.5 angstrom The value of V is 6.88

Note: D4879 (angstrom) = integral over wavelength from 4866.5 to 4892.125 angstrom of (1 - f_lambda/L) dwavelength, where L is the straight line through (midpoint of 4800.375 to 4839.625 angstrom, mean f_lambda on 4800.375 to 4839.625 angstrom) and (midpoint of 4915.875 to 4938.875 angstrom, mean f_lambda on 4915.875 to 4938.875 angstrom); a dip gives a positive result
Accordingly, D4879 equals 1.3 angstrom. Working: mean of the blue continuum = 7.32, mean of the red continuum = 6.69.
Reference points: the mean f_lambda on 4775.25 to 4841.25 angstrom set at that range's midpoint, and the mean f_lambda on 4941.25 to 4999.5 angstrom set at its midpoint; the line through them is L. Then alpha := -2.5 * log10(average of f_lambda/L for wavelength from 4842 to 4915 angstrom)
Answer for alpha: 0.04 mag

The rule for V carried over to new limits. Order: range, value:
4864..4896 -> 6.53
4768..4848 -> 7.17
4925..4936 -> 6.79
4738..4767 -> 7.15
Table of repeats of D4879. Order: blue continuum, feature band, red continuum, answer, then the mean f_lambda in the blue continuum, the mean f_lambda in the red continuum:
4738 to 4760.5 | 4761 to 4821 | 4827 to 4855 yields 1.1 angstrom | 7.2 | 7.27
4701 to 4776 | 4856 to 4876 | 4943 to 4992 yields 1.4 angstrom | 7.03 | 6.89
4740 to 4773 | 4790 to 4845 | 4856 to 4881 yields -3.3 angstrom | 7.17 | 6.54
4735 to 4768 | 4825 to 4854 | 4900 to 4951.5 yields -1.0 angstrom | 7.15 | 6.88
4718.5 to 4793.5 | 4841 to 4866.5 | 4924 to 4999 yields 0.6 angstrom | 7.13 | 6.81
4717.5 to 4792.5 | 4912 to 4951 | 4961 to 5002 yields 0.7 angstrom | 7.11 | 6.86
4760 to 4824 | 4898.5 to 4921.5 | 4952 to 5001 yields -0.7 angstrom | 7.1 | 6.84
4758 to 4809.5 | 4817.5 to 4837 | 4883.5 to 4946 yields -1.3 angstrom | 7.11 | 6.83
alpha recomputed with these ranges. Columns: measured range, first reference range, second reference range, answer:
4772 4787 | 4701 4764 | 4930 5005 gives -0.01 mag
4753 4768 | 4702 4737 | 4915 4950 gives -0.04 mag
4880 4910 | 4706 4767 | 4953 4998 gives -0.01 mag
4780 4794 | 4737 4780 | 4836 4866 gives 0.02 mag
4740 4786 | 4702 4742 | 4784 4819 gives -0.02 mag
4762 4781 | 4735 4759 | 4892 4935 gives 0.00 mag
